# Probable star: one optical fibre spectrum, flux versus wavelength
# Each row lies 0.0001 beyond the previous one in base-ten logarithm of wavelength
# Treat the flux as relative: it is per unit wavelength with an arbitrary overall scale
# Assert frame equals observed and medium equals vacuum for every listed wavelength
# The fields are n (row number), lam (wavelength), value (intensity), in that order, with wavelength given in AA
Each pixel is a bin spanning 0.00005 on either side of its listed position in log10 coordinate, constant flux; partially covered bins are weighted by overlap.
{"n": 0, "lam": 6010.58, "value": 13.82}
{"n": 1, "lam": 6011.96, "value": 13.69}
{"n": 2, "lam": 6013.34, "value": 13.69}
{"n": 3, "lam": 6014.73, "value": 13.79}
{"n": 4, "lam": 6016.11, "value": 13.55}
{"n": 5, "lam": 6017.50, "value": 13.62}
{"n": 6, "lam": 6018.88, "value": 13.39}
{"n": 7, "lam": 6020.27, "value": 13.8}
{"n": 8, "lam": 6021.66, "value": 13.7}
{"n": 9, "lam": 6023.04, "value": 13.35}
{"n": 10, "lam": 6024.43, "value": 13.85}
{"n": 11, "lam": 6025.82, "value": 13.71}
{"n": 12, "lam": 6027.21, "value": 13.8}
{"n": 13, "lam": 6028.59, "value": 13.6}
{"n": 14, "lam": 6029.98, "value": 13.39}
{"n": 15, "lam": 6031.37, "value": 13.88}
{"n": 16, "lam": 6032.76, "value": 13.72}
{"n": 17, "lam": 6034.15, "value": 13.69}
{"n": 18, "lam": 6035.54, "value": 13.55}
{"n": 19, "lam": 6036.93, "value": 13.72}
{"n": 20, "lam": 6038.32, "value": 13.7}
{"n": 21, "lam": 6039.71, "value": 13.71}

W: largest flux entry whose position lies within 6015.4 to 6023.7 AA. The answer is 13.8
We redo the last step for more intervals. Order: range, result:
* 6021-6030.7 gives 13.85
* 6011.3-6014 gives 13.69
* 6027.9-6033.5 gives 13.88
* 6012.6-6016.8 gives 13.79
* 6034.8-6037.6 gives 13.72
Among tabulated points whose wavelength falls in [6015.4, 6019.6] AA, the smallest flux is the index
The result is 13.39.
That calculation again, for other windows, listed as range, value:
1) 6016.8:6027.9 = 13.35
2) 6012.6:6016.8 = 13.55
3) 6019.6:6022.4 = 13.7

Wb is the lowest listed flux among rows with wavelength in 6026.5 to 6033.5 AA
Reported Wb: 13.39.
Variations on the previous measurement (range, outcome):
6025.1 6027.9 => 13.71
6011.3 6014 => 13.69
